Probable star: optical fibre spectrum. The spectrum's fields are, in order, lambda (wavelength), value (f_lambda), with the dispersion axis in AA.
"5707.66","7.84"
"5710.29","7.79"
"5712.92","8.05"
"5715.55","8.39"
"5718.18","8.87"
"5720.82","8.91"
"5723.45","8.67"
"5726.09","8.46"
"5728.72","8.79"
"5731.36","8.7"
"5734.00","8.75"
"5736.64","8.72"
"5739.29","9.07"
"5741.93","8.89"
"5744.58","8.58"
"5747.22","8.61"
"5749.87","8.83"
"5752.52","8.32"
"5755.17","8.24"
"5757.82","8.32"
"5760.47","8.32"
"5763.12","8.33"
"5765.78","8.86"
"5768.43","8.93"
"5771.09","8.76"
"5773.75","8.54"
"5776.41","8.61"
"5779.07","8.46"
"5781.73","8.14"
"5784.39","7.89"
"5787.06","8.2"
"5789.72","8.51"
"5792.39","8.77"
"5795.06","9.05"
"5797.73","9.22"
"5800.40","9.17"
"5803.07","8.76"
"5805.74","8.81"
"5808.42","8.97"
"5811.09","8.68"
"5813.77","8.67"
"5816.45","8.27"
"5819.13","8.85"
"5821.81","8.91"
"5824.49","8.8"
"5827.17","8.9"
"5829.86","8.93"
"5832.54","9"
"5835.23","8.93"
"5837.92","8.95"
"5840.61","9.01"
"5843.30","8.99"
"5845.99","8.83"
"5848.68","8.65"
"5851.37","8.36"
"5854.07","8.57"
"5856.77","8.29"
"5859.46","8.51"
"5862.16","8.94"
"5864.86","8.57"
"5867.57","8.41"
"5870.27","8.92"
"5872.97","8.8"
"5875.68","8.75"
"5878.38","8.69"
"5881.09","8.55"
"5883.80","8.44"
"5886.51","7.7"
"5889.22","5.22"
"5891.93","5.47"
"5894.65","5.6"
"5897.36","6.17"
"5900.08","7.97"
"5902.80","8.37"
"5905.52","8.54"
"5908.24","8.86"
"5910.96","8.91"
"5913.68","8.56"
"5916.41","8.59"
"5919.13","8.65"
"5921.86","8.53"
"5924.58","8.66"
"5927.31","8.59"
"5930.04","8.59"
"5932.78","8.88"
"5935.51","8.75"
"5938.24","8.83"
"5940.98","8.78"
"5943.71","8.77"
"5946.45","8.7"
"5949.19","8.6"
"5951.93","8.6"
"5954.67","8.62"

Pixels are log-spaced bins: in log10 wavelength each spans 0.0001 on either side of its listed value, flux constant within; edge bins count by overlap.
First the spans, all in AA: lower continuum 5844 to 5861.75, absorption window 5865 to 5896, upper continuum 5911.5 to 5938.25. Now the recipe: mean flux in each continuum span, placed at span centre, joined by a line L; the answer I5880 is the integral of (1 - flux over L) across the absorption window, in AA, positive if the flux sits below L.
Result 3.2 AA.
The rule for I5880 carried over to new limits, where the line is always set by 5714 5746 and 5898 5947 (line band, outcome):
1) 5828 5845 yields -0.6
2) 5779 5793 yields 0.6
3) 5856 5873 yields 0.0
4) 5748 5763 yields 0.5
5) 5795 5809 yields -0.5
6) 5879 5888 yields 0.4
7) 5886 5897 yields 3.5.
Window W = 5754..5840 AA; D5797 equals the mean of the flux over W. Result 8.68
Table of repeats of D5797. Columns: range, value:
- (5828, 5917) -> 8.27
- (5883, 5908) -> 7.1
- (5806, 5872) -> 8.75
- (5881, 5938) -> 7.99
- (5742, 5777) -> 8.57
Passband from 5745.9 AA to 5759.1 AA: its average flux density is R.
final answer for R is 8.46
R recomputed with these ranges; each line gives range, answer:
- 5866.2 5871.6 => 8.65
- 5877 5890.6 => 7.72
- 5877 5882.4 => 8.63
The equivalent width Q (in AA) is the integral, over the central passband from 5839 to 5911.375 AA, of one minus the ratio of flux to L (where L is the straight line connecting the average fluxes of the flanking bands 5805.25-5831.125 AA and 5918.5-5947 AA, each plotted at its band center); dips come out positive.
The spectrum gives 5.0 AA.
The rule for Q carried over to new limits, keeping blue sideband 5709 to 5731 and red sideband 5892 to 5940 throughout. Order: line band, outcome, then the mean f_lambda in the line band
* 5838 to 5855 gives -0.88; 8.76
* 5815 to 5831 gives -0.80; 8.77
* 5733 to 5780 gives -0.93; 8.62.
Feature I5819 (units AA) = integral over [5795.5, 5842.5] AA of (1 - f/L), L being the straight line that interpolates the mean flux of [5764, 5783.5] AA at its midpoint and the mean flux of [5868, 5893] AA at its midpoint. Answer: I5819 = -3.3 AA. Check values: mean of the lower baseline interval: 8.59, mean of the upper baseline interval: 7.89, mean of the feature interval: 8.88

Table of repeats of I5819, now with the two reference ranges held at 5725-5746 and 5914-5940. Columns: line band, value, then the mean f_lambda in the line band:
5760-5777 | 0.2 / 8.64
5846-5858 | 0.3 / 8.51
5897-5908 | 0.8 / 8.01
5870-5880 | -0.1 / 8.77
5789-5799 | -0.2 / 8.9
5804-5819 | 0.0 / 8.69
